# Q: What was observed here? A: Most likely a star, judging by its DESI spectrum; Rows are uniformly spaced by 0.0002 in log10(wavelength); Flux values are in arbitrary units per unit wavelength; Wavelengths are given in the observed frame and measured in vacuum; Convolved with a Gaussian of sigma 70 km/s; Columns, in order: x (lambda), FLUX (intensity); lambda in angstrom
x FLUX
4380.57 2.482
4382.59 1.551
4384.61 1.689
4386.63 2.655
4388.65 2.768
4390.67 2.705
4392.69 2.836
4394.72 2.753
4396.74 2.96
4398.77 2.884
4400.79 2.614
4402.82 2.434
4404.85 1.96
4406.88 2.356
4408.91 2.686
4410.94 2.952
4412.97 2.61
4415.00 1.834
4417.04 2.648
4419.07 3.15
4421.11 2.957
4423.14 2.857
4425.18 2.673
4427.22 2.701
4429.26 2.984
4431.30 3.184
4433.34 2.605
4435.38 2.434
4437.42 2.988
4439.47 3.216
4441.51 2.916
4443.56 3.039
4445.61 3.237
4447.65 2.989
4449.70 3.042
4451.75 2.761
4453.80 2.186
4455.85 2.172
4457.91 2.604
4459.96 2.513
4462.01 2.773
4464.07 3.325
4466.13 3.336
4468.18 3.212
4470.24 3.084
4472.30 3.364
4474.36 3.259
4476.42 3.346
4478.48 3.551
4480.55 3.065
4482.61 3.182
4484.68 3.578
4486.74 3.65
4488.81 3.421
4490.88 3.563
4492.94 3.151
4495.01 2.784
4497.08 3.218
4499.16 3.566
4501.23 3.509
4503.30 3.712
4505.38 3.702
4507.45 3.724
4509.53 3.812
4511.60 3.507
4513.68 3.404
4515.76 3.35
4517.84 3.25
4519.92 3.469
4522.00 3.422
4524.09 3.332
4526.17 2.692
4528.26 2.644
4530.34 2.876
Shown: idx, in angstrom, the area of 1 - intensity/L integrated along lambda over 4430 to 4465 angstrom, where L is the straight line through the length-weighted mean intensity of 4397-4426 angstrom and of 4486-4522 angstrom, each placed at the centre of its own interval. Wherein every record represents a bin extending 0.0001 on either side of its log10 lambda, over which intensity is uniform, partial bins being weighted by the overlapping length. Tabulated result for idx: 1.4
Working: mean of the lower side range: 2.62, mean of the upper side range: 3.46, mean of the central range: 2.82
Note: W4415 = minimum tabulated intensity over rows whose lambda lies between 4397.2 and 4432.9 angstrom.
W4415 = 1.834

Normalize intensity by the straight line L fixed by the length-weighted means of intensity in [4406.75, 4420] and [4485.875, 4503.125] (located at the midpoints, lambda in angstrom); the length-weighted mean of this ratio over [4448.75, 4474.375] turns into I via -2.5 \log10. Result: 0.07 mag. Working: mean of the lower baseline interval 2.62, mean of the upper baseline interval 3.37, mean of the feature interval 2.88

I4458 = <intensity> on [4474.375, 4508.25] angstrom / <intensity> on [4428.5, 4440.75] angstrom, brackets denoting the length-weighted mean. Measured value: 1.2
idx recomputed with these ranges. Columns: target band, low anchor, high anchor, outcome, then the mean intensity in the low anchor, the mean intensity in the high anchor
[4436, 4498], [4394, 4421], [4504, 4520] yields 1.2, 2.61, 3.53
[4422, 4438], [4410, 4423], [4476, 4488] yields 0.3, 2.7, 3.4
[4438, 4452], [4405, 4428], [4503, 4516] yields -0.5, 2.65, 3.61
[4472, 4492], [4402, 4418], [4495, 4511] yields -0.6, 2.43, 3.55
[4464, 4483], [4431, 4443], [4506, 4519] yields -0.5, 2.88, 3.52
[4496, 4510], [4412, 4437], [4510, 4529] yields -1.9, 2.73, 3.26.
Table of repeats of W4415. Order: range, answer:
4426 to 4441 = 2.434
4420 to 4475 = 2.172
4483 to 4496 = 2.784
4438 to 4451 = 2.916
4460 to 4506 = 2.773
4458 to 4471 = 2.513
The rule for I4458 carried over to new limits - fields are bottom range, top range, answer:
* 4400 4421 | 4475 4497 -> 1.31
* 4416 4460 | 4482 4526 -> 1.22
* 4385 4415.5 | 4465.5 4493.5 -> 1.29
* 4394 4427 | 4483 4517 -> 1.31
